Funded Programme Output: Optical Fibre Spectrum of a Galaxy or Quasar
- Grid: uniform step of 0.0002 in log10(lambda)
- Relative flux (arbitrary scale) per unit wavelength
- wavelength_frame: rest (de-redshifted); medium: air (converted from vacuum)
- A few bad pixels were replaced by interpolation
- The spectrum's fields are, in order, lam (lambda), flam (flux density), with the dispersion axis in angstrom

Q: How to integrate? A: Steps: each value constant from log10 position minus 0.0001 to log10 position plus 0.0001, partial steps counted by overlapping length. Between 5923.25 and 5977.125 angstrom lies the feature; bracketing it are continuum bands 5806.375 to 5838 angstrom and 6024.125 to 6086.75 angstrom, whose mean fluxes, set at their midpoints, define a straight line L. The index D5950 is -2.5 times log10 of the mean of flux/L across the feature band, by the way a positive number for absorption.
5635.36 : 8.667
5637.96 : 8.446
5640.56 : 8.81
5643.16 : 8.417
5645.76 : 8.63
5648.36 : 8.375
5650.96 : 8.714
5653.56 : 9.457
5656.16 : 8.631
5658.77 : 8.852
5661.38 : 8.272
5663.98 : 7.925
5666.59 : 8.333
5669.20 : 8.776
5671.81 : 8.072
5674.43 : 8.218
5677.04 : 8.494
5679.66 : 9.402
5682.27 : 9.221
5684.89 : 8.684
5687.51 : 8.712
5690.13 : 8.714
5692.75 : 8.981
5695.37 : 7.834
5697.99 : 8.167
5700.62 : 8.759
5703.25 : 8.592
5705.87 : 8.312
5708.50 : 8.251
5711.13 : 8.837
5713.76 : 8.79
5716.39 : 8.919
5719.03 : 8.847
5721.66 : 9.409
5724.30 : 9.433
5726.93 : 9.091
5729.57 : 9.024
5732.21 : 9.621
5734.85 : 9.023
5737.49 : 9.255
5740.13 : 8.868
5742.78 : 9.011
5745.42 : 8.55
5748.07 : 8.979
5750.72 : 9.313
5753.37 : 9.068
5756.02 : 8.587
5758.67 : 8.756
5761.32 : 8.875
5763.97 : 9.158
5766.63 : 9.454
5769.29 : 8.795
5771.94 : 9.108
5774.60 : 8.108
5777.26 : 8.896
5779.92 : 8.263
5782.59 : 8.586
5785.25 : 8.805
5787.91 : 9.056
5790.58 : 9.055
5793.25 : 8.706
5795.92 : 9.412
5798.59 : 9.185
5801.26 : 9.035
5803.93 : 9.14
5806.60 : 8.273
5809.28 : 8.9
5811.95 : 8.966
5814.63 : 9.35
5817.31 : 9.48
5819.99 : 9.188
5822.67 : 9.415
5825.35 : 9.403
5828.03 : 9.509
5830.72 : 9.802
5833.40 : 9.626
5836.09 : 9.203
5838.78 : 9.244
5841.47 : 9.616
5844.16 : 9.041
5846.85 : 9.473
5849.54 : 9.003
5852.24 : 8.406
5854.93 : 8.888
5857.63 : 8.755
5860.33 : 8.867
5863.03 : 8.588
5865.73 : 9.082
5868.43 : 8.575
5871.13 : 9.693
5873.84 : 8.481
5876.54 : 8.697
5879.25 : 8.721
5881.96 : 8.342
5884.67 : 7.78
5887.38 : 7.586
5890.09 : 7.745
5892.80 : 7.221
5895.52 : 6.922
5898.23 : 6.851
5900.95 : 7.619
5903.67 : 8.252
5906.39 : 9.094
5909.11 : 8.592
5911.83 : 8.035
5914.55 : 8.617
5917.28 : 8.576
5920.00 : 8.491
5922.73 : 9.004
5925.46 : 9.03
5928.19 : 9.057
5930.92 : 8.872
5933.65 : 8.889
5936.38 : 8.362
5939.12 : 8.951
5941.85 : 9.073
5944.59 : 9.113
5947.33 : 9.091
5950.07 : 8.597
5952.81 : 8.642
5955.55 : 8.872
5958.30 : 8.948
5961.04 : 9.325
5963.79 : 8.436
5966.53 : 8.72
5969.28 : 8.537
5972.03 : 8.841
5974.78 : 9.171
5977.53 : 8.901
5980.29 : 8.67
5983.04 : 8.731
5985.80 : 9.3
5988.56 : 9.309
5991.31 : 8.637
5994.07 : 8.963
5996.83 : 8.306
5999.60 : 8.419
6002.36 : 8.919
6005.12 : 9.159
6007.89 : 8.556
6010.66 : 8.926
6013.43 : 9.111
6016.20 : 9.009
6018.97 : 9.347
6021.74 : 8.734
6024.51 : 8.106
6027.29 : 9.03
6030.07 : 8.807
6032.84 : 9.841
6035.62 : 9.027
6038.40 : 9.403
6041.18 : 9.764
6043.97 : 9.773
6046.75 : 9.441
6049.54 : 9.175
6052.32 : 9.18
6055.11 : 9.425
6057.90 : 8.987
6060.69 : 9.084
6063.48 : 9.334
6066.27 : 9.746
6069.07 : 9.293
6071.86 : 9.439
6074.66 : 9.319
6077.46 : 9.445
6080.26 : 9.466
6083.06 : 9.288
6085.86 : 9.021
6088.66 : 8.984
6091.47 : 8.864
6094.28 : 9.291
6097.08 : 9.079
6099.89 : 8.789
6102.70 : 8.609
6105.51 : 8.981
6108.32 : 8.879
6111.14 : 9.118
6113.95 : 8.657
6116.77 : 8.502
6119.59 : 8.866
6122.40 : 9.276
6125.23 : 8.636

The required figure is 0.05 mag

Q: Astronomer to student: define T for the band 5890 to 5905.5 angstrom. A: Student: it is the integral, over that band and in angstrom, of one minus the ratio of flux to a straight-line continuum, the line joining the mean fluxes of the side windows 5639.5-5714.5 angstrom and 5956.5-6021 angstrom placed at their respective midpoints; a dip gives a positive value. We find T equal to 2.4 angstrom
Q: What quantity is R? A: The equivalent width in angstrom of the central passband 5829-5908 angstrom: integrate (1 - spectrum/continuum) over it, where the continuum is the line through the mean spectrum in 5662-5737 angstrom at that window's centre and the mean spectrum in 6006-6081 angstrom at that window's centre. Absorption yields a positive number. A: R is 3.3 angstrom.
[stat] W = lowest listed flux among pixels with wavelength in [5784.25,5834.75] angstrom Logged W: 8.273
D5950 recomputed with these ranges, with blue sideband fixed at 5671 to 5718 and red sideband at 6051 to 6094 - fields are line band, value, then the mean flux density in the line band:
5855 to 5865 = 0.02 mag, 8.77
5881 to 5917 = 0.14 mag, 7.91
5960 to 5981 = 0.03 mag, 8.82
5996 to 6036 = 0.03 mag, 8.89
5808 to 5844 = -0.06 mag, 9.35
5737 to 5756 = -0.03 mag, 8.96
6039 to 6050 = -0.04 mag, 9.55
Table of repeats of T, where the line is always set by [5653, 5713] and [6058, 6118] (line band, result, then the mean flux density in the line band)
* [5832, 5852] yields -1.10 angstrom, 9.27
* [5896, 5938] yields 1.99 angstrom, 8.46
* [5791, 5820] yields -1.05 angstrom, 9.05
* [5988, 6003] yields 0.44 angstrom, 8.72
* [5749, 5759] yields -0.32 angstrom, 8.95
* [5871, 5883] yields 0.17 angstrom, 8.7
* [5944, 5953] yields 0.05 angstrom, 8.87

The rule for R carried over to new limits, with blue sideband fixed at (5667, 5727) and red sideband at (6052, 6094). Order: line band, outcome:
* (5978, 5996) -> 0.43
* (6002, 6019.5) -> 0.34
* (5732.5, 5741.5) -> -0.36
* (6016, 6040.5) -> 0.37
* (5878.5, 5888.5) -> 1.00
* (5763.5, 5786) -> 0.09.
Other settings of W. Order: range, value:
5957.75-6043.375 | 8.106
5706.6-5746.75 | 8.251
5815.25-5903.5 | 6.851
